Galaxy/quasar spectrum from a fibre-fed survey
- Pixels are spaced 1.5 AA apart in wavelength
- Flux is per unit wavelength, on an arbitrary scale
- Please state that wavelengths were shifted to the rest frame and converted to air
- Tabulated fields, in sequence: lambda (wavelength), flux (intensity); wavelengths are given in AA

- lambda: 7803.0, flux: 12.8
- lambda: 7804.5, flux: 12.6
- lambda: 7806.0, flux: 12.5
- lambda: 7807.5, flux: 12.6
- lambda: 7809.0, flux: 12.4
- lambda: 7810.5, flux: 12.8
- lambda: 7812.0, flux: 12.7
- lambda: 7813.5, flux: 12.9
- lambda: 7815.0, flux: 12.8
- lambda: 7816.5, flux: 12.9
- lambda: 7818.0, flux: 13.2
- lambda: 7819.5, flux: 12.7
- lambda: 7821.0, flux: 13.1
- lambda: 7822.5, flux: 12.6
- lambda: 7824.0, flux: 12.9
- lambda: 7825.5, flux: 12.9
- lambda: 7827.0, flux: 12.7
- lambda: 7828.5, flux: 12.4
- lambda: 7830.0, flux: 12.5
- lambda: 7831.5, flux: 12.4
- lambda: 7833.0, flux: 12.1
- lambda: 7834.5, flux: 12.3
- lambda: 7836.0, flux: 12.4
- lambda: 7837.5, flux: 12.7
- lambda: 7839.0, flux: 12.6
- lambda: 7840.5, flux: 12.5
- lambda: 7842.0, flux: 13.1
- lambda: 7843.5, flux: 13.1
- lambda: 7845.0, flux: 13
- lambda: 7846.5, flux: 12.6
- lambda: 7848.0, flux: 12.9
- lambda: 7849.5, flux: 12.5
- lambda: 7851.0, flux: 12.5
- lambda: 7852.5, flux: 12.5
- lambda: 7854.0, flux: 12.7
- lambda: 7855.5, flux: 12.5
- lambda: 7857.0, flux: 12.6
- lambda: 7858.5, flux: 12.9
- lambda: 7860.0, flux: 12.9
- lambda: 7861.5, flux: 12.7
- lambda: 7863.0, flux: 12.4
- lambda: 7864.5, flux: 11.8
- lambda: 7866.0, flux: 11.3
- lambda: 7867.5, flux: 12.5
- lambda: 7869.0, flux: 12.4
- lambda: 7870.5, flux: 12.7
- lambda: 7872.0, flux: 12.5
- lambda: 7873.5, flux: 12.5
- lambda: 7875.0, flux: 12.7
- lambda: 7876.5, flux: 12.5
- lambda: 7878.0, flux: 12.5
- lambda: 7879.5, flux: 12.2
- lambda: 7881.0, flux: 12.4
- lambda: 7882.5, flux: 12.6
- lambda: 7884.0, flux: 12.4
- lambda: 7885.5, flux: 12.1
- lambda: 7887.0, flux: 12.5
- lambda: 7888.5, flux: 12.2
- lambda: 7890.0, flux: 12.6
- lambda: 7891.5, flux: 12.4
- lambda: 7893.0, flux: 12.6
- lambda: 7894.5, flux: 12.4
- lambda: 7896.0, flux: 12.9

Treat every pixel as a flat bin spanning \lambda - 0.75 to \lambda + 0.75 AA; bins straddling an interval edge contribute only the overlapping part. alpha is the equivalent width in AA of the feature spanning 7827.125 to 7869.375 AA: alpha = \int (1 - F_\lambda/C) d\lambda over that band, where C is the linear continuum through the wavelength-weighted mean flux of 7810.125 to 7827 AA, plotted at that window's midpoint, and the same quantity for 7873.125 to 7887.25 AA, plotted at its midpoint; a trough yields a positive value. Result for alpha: 0.4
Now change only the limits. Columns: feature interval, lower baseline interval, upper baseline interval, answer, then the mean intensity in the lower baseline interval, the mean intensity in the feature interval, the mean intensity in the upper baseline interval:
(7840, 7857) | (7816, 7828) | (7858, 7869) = -0.2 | 12.9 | 12.7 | 12.3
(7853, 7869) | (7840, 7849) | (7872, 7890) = 0.3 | 12.9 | 12.4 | 12.4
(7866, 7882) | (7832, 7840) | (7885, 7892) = -0.1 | 12.4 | 12.4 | 12.4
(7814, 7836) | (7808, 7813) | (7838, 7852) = 0.0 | 12.6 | 12.7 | 12.8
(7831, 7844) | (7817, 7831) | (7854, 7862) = 0.2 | 12.8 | 12.6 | 12.7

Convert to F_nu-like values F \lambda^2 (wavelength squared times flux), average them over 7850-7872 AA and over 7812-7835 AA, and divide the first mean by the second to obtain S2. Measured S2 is 0.99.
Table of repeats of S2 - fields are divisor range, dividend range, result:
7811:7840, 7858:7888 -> 0.99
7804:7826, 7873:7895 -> 0.99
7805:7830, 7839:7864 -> 1.00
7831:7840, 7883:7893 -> 1.01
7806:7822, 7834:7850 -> 1.00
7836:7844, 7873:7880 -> 0.99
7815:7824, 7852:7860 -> 0.99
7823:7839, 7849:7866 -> 1.00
